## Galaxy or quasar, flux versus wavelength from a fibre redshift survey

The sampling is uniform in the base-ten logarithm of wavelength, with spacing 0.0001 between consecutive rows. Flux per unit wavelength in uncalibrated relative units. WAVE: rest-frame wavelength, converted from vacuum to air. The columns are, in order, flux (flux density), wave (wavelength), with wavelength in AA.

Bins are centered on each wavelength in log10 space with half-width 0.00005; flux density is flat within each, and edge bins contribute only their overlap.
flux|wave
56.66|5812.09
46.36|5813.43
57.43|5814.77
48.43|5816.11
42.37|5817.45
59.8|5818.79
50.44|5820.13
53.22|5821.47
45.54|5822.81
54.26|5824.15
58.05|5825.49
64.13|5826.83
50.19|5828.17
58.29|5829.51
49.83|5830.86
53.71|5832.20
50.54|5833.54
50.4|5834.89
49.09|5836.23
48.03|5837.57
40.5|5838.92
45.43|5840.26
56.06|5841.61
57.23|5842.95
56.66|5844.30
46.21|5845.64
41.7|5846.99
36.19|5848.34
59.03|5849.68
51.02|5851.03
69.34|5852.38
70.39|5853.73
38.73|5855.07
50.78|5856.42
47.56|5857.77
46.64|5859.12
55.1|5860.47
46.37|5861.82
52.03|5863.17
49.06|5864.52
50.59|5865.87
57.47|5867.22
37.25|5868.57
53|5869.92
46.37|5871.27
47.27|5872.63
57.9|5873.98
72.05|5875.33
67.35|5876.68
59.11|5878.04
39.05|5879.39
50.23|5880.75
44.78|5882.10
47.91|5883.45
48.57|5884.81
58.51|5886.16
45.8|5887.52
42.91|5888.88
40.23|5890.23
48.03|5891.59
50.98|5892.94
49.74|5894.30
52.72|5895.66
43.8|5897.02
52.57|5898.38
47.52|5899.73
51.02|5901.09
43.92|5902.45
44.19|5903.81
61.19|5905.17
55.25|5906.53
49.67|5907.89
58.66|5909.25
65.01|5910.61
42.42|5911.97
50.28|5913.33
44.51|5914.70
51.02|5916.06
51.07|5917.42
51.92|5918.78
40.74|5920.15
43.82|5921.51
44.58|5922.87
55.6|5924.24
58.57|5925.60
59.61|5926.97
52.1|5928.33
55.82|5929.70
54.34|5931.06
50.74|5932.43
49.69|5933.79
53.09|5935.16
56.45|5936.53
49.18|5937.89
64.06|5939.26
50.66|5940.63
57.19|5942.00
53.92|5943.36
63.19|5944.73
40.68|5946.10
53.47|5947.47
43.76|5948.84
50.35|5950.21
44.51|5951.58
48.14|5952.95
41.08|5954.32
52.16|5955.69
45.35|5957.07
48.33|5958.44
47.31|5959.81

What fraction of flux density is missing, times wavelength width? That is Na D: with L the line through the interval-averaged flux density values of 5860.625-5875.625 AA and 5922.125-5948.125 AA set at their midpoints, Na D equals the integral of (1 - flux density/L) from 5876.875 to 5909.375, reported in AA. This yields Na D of 1.7 AA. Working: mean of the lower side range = 51.4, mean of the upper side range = 53.8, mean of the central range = 49.5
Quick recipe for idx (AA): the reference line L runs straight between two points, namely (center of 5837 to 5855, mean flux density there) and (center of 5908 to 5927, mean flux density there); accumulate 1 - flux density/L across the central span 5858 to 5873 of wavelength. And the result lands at 0.67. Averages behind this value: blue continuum 51.7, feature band 49.2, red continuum 50.9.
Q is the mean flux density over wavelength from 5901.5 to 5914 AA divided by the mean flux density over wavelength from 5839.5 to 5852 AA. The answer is 1.0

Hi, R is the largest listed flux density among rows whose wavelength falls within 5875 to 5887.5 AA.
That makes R 72.05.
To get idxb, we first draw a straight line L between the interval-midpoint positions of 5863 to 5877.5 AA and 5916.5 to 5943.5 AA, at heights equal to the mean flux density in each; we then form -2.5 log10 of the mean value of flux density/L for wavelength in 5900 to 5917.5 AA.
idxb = 0.04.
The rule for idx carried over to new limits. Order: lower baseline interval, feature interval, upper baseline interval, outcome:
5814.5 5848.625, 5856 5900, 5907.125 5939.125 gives 1.0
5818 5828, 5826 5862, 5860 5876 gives 1.3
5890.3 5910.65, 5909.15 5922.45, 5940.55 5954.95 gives 0.3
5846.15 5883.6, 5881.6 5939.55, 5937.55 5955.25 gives 0.5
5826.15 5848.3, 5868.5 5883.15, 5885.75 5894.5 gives -1.3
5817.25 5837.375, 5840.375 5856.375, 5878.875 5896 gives -0.5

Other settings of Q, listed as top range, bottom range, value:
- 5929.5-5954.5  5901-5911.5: 0.97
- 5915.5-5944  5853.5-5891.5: 1.04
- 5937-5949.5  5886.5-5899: 1.11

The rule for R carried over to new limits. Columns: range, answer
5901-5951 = 65.01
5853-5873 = 70.39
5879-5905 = 58.51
